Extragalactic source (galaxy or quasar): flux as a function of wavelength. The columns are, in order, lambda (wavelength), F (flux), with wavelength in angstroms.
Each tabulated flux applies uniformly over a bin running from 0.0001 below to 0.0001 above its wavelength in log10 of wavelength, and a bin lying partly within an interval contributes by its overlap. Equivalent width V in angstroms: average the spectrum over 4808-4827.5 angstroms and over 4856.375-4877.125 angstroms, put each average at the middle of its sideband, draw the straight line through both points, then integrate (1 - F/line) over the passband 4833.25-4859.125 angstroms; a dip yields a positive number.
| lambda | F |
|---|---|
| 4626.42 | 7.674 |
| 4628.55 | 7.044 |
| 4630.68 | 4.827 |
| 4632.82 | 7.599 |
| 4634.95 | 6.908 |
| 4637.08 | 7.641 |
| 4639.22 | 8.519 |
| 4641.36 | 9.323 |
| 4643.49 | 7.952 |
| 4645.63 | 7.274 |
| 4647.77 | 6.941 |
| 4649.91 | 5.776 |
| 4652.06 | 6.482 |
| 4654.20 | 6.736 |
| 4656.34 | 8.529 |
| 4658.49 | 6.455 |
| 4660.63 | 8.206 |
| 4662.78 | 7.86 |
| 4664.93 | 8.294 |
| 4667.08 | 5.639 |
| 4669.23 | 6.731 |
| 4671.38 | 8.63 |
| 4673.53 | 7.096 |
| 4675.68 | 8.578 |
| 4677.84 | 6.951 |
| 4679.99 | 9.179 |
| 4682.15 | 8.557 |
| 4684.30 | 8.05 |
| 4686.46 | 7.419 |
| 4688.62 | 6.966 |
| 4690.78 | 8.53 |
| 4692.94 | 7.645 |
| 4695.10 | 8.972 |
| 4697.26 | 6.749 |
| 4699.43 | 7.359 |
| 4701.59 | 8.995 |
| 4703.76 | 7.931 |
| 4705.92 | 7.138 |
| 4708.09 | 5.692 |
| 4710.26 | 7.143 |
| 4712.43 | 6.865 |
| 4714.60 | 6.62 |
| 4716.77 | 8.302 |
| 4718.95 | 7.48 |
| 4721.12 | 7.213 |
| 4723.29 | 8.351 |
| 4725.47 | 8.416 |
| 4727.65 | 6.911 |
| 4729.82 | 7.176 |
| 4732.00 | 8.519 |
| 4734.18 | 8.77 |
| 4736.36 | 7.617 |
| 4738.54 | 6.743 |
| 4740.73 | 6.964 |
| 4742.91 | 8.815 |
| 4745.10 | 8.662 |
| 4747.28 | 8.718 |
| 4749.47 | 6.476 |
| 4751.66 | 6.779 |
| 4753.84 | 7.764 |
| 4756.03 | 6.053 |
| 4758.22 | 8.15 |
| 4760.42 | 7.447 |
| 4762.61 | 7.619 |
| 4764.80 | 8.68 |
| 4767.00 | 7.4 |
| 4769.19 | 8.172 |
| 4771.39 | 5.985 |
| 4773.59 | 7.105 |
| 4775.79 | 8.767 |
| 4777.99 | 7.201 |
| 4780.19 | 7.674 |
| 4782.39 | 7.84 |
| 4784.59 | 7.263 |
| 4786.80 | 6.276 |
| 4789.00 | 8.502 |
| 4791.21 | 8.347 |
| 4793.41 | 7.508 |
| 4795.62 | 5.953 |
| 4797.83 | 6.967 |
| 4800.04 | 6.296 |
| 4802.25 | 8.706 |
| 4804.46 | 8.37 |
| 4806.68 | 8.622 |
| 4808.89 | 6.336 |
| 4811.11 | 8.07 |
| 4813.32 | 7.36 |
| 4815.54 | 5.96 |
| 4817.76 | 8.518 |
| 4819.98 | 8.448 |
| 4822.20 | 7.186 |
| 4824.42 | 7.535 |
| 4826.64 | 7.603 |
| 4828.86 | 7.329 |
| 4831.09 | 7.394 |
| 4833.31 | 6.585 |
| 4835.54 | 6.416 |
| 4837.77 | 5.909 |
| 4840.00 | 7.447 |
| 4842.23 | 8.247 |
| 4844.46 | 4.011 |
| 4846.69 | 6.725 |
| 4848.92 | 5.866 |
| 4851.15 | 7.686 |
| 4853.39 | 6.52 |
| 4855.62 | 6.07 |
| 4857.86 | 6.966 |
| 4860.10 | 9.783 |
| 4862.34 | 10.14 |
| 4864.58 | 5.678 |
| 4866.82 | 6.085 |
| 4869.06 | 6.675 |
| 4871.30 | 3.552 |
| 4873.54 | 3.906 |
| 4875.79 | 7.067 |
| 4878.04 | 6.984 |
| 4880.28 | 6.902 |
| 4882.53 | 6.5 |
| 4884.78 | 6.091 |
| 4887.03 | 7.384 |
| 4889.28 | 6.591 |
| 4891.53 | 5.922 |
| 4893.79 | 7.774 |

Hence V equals 1.6 angstroms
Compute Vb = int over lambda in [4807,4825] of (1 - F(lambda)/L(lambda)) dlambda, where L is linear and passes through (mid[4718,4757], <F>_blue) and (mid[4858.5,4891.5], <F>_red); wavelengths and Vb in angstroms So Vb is -1.0 angstroms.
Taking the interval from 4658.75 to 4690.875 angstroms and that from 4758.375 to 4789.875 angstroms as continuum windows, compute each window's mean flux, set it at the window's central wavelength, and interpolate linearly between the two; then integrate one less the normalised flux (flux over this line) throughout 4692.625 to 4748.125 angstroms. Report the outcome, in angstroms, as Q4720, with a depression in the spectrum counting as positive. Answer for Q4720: -0.2 angstroms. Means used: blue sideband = 7.72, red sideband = 7.58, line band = 7.68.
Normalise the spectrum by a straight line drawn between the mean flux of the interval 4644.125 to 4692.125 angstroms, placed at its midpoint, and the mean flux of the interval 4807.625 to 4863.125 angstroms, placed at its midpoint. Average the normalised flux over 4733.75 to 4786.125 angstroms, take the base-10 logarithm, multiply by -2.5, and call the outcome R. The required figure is -0.04 mag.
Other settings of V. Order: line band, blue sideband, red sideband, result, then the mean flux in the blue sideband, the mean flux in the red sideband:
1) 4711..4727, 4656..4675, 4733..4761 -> 0.0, 7.48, 7.62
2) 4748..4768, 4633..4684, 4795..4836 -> 0.1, 7.59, 7.38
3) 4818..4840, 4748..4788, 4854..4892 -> -0.9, 7.39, 6.62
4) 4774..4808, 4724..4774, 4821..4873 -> -1.5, 7.62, 6.81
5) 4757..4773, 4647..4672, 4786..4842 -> -0.7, 7.17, 7.37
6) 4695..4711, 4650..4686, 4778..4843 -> 0.2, 7.57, 7.39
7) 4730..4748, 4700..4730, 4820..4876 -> -1.8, 7.45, 6.76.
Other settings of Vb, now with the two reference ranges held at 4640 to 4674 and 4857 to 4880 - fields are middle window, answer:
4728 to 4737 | -1.0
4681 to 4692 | -0.9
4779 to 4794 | -1.5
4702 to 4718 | 0.1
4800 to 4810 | -1.3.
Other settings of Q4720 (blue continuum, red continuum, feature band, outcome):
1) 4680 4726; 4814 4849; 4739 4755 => -0.56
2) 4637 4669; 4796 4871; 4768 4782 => -0.52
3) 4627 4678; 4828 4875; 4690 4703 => -1.53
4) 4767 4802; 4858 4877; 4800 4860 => -1.83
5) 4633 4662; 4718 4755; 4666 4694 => -0.51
